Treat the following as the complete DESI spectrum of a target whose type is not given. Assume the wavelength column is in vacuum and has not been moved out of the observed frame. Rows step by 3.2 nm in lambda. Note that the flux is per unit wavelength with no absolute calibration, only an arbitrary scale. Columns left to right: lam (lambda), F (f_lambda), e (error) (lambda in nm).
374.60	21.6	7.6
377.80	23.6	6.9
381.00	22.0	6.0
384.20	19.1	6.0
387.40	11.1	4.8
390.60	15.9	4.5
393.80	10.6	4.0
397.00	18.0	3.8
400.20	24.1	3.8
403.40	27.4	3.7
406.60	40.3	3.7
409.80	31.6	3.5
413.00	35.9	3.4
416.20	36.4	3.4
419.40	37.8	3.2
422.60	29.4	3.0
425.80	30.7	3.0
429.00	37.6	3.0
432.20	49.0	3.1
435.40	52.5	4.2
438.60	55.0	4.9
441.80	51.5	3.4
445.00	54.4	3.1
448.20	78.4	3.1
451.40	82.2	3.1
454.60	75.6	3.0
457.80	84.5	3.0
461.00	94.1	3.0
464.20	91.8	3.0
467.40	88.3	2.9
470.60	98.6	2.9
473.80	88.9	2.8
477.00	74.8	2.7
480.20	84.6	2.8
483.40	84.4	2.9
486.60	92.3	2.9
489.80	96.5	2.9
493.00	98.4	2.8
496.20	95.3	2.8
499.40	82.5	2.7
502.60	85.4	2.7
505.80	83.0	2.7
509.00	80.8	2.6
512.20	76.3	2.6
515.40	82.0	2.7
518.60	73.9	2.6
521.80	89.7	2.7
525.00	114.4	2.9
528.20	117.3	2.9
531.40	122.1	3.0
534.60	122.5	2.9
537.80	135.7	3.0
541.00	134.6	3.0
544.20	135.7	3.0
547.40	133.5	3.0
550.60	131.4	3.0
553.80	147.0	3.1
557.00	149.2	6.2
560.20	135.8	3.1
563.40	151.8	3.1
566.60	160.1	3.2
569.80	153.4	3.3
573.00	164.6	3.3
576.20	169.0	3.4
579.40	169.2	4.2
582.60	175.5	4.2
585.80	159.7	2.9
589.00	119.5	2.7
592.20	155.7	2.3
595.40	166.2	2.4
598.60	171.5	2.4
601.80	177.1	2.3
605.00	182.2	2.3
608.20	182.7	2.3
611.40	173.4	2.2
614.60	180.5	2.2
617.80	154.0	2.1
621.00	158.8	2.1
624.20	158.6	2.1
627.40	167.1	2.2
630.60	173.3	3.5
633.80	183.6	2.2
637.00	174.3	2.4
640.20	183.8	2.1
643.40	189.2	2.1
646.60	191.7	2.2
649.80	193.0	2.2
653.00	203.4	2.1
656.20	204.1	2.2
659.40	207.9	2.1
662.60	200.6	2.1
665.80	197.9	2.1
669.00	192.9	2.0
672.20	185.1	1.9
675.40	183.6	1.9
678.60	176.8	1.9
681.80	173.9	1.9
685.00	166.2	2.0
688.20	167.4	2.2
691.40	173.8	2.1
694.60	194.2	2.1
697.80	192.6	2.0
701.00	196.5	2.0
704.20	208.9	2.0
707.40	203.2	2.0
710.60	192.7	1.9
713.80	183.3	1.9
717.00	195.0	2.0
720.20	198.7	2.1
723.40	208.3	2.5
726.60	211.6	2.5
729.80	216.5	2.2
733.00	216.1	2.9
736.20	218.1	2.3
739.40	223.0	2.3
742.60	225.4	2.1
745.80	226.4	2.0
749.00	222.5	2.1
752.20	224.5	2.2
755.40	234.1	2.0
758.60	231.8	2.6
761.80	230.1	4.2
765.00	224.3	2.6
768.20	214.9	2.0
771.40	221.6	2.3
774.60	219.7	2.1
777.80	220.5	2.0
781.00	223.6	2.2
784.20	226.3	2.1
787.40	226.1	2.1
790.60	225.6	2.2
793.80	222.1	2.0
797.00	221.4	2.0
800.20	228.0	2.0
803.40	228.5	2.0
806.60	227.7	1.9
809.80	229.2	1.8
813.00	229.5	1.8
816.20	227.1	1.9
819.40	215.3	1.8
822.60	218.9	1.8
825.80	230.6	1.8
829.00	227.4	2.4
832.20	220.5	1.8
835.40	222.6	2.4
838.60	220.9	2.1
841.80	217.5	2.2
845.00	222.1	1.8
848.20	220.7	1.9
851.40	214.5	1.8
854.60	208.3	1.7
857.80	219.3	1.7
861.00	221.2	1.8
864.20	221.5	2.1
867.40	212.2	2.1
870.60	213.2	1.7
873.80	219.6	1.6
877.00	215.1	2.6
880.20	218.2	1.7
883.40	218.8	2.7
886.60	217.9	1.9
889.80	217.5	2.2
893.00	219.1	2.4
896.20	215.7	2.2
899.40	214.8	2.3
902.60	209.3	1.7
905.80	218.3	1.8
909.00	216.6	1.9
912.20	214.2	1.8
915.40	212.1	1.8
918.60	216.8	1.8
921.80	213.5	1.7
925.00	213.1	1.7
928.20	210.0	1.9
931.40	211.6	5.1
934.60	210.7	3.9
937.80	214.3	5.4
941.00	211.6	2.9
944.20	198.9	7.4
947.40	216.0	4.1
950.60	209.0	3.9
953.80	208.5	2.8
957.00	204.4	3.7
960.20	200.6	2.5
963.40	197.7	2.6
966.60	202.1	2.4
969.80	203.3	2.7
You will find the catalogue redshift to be 0.00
